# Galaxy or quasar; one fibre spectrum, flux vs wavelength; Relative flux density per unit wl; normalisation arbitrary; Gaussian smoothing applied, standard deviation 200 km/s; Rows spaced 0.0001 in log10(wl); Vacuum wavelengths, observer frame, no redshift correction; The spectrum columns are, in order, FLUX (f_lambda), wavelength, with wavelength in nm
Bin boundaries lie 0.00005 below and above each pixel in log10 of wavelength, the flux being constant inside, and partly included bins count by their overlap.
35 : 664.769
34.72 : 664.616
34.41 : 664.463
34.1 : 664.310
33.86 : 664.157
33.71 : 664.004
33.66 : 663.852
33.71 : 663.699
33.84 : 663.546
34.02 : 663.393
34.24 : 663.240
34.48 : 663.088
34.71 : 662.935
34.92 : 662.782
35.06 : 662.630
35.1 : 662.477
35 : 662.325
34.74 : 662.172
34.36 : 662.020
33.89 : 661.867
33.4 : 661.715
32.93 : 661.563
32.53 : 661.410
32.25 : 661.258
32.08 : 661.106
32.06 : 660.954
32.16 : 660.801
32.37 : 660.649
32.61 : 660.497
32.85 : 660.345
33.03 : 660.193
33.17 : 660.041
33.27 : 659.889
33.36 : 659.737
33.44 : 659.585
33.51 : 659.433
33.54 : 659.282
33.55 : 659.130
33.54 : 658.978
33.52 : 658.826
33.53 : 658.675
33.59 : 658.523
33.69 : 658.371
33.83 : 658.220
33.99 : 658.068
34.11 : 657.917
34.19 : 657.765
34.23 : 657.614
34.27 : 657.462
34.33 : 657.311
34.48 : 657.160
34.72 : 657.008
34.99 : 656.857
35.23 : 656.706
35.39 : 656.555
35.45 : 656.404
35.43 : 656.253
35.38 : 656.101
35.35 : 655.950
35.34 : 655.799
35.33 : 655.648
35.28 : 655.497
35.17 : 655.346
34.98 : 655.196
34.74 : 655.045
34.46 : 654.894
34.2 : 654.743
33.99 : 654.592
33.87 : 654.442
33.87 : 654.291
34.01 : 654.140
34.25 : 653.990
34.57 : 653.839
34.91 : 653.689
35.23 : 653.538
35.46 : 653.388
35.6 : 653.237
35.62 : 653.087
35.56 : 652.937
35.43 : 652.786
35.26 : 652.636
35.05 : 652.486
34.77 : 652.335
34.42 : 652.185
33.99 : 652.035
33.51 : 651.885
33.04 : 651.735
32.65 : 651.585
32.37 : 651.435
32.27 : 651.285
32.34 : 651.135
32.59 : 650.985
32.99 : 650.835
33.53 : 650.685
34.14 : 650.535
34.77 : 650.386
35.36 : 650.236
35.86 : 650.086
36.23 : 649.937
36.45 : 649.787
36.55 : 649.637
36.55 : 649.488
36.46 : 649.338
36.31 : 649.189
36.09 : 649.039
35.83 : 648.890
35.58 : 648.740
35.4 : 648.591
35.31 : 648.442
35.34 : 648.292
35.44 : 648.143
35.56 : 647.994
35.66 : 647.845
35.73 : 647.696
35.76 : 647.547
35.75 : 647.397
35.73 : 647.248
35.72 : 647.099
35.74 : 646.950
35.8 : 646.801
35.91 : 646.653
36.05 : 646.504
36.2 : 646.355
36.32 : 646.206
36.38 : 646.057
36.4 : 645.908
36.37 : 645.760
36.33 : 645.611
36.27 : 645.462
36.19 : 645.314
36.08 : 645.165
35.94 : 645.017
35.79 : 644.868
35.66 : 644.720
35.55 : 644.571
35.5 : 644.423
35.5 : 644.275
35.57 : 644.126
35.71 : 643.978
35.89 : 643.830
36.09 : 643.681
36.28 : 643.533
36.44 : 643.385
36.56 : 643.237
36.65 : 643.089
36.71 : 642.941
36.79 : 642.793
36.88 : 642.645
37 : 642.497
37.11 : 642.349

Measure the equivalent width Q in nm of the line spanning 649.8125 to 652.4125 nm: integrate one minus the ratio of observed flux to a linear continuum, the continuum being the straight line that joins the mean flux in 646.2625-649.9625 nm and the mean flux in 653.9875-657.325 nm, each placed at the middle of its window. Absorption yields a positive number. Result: 0.12 nm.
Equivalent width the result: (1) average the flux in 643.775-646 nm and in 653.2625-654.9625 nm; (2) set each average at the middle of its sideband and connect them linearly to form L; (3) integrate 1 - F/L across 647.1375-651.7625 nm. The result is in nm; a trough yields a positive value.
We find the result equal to 0.03 nm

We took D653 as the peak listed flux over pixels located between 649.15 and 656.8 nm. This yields 36.55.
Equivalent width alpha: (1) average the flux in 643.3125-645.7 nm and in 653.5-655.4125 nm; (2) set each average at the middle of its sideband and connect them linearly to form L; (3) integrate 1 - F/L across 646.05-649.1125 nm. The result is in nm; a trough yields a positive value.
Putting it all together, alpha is -0.02 nm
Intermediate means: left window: 35.9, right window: 34.5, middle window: 35.8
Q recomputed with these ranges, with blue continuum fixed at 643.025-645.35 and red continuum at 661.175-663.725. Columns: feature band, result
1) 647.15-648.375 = 0.00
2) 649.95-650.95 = 0.02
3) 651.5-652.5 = 0.04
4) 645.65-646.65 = -0.01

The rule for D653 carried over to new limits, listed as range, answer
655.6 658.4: 35.45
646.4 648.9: 36.05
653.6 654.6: 34.91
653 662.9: 35.62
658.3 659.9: 33.69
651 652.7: 35.26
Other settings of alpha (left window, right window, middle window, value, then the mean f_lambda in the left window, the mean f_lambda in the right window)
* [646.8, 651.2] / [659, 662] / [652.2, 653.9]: -0.03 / 35.3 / 33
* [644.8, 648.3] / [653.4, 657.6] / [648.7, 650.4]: -0.02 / 35.9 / 34.8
